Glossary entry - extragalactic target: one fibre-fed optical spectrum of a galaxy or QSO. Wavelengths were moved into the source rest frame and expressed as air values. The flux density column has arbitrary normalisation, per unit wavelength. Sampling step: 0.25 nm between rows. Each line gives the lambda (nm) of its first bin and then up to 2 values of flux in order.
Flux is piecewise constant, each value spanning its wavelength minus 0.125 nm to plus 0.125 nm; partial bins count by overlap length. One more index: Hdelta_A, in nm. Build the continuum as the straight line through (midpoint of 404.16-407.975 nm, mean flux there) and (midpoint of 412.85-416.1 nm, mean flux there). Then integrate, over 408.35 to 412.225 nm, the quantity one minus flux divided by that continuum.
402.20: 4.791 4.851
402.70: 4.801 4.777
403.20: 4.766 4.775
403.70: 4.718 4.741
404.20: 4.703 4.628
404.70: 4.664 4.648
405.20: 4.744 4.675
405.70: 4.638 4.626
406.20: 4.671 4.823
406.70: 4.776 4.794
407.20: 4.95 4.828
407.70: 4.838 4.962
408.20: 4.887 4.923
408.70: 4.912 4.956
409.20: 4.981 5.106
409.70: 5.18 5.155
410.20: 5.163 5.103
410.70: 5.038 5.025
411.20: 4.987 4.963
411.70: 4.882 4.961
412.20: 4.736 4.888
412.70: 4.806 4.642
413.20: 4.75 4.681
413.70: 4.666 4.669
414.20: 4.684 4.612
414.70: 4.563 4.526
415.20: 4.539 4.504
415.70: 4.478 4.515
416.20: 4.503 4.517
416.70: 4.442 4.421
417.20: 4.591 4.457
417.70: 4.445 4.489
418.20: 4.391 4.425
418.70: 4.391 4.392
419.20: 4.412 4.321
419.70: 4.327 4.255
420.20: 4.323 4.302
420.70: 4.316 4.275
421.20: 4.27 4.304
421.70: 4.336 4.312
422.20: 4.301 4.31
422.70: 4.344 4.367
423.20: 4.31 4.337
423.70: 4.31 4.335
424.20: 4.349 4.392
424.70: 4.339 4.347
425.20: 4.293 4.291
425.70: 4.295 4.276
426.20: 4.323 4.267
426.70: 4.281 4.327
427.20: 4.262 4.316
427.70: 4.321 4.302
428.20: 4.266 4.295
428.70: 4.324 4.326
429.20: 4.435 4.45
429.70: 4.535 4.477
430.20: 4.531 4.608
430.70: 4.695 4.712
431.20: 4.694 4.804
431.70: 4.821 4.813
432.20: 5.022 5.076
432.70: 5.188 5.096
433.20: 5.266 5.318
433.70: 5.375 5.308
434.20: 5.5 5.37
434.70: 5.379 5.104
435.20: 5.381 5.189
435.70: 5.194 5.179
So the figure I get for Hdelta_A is -0.282 nm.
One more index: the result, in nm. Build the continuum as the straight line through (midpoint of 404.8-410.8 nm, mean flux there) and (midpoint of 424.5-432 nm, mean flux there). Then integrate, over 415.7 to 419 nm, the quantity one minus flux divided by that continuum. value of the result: 0.15 nm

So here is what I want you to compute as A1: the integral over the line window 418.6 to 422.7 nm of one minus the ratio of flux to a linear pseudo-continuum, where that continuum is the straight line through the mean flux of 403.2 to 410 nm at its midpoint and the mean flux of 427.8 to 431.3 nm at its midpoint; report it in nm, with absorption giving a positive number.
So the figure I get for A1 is 0.254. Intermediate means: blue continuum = 4.82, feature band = 4.32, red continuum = 4.47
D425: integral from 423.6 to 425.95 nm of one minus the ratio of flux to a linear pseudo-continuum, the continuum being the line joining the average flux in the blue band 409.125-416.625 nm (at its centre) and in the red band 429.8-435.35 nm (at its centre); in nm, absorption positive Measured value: 0.29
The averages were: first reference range 4.79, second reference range 5.02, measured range 4.33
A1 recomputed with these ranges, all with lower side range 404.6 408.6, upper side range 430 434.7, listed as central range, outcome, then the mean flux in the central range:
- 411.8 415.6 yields 0.13 nm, 4.68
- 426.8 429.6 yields 0.36 nm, 4.33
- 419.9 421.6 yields 0.21 nm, 4.29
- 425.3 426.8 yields 0.20 nm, 4.29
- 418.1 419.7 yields 0.17 nm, 4.38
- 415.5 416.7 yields 0.09 nm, 4.5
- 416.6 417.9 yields 0.11 nm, 4.47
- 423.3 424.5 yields 0.14 nm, 4.34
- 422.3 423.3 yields 0.12 nm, 4.33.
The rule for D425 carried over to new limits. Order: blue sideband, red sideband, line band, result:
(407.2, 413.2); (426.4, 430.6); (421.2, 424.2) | 0.15 nm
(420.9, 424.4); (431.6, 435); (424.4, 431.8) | 0.54 nm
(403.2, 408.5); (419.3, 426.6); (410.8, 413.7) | -0.16 nm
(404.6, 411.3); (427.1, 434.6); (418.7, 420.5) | 0.18 nm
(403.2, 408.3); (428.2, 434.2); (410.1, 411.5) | -0.08 nm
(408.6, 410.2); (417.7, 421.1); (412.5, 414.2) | 0.03 nm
